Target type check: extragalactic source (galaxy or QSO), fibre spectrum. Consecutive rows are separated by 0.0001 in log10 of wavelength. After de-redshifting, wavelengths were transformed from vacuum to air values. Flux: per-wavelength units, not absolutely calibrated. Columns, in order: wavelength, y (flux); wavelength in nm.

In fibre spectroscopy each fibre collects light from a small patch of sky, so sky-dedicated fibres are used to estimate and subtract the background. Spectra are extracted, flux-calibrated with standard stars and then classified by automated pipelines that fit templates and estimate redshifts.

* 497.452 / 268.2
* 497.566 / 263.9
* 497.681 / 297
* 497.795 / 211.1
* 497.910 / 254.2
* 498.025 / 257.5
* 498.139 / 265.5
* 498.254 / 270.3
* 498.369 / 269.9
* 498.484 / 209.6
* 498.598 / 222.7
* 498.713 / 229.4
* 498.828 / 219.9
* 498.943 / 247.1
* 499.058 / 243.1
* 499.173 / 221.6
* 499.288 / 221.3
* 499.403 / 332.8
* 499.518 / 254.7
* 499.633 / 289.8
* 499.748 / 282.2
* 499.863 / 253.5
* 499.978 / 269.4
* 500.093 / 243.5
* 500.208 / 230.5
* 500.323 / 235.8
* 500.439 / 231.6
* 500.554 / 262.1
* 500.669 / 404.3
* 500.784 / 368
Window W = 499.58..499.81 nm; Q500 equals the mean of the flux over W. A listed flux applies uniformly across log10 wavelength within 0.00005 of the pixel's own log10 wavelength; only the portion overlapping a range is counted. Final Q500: 285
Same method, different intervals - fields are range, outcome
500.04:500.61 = 241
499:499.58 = 255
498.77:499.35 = 231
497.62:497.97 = 254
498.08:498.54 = 254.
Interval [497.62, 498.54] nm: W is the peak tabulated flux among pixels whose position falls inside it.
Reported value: 297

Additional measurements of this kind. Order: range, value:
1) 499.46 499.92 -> 289.8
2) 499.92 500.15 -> 269.4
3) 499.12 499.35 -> 221.6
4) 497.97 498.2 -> 265.5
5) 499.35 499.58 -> 332.8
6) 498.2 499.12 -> 270.3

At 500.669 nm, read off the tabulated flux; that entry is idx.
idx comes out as 404.3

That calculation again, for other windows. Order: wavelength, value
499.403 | 332.8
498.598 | 222.7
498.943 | 247.1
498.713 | 229.4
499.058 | 243.1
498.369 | 269.9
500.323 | 235.8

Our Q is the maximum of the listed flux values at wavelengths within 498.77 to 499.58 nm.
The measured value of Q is 332.8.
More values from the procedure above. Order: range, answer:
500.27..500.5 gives 235.8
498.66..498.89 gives 229.4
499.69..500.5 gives 282.2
